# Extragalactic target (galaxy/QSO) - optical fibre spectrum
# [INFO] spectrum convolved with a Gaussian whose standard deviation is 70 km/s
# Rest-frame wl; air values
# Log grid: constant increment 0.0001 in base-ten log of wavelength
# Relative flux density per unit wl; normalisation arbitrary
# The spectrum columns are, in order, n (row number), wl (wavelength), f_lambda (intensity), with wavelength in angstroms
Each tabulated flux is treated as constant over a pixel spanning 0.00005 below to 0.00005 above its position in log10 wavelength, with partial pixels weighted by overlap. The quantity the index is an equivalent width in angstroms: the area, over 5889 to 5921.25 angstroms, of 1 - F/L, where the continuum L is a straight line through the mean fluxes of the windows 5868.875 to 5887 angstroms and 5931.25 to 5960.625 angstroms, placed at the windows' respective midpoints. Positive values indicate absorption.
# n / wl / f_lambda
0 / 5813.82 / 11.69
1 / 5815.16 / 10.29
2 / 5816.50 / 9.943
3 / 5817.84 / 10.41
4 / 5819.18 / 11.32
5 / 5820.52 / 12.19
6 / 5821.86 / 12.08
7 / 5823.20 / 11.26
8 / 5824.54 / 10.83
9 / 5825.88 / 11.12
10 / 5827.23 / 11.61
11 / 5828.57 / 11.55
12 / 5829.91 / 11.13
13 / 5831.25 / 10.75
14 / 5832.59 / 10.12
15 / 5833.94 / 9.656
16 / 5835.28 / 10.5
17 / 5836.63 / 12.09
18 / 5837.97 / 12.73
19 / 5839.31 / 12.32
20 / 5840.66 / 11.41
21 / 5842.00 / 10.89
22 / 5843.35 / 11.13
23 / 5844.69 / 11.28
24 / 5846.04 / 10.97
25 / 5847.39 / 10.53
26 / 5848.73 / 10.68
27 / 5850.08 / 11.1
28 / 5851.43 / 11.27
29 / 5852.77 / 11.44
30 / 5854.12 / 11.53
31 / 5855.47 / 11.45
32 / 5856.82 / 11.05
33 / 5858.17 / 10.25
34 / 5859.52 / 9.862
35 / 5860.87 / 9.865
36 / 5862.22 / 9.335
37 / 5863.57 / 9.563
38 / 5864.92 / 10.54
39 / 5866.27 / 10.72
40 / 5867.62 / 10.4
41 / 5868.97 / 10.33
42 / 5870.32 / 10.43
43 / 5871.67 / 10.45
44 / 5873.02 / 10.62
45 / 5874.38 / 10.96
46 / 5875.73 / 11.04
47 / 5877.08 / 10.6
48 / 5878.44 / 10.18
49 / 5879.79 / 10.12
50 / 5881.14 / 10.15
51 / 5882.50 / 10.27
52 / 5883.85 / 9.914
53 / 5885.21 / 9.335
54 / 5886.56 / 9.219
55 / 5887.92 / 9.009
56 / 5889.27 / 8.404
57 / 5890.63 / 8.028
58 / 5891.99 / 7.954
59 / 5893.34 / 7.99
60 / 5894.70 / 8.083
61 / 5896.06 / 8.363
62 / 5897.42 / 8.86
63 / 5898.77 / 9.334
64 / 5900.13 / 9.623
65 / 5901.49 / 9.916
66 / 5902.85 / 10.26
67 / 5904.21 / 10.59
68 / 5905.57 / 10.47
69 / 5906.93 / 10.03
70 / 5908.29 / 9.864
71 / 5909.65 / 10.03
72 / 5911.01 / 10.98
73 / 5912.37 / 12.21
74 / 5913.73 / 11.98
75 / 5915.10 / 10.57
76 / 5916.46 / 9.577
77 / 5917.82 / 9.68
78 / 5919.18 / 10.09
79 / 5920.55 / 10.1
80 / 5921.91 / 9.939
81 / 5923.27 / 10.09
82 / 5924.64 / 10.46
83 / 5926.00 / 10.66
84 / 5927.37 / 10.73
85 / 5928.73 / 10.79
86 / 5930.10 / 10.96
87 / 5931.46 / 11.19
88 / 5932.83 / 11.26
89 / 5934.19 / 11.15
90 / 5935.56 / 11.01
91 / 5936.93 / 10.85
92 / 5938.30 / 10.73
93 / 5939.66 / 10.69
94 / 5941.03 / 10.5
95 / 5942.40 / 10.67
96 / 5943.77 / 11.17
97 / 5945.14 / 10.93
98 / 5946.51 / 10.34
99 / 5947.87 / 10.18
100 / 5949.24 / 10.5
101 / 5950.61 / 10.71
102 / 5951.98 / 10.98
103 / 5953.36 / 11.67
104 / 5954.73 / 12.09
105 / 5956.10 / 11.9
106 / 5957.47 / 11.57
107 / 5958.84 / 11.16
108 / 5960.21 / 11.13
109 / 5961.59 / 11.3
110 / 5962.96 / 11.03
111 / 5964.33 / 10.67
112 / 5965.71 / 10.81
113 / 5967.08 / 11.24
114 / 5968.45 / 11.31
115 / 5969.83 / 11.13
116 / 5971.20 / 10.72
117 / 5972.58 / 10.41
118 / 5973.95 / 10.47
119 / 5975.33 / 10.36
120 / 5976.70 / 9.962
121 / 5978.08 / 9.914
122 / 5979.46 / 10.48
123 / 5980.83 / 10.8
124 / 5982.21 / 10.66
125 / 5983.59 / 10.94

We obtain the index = 2.6 angstroms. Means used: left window 10.3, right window 11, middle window 9.72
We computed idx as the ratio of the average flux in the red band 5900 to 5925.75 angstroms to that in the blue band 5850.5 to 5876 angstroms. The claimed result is 1.0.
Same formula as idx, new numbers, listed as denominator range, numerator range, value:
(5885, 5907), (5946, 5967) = 1.22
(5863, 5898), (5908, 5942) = 1.10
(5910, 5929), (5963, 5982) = 1.01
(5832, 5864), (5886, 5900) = 0.79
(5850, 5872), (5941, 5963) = 1.05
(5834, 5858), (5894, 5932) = 0.91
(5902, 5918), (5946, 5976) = 1.04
